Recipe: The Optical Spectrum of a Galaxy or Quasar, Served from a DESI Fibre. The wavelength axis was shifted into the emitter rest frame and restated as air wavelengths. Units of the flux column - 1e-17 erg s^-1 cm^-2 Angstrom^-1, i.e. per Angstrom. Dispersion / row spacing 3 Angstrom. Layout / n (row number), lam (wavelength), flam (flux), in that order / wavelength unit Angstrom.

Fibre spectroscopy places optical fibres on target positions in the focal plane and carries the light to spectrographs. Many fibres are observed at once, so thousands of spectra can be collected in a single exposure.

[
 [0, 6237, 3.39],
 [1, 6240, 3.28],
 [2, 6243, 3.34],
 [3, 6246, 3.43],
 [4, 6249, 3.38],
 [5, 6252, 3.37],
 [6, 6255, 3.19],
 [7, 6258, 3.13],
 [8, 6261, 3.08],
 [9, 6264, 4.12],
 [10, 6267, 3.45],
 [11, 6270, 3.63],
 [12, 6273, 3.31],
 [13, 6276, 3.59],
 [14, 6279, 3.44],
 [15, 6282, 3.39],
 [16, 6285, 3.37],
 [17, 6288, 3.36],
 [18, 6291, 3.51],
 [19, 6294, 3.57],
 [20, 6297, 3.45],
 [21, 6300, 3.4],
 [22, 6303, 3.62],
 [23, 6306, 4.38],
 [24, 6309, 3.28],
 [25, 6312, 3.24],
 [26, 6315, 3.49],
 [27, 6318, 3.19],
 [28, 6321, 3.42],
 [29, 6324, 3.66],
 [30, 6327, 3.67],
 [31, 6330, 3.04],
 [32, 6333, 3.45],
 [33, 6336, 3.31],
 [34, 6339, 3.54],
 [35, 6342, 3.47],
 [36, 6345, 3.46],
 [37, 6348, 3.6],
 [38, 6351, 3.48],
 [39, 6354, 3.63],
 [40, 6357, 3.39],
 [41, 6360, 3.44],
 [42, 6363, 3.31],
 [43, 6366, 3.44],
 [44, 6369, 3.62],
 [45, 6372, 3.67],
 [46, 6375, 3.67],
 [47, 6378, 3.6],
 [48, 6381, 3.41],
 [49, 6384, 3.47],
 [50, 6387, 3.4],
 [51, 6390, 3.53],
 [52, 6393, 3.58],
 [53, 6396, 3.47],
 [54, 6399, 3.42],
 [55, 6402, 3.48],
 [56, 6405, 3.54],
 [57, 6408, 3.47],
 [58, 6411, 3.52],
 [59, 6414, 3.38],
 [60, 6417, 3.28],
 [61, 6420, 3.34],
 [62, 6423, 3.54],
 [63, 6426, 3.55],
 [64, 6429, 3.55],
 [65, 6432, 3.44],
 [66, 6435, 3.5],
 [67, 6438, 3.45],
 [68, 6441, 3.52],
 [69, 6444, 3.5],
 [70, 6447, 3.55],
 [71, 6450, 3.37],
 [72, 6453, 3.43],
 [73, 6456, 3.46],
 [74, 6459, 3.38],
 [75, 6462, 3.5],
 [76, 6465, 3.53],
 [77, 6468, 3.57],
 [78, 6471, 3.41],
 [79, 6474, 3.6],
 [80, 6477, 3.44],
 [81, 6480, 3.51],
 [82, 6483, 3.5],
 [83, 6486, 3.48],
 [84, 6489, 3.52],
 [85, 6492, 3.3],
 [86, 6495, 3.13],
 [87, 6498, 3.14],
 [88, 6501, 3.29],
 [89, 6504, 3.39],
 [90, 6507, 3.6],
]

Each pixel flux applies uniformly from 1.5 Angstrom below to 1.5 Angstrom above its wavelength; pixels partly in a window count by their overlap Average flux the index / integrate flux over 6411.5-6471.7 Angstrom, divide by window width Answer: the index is 3.46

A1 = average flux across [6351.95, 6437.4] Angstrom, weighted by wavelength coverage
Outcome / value 3.49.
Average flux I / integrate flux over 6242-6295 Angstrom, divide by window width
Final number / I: 3.43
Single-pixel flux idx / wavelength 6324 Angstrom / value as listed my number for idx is 3.66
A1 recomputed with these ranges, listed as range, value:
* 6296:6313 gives 3.57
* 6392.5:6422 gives 3.45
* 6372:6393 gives 3.53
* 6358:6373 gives 3.49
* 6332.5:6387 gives 3.5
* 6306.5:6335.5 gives 3.41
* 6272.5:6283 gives 3.45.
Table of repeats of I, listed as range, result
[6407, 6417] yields 3.43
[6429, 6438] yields 3.48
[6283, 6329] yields 3.5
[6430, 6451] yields 3.48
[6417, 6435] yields 3.47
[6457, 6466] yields 3.47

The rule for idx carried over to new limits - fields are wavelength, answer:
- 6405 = 3.54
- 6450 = 3.37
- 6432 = 3.44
